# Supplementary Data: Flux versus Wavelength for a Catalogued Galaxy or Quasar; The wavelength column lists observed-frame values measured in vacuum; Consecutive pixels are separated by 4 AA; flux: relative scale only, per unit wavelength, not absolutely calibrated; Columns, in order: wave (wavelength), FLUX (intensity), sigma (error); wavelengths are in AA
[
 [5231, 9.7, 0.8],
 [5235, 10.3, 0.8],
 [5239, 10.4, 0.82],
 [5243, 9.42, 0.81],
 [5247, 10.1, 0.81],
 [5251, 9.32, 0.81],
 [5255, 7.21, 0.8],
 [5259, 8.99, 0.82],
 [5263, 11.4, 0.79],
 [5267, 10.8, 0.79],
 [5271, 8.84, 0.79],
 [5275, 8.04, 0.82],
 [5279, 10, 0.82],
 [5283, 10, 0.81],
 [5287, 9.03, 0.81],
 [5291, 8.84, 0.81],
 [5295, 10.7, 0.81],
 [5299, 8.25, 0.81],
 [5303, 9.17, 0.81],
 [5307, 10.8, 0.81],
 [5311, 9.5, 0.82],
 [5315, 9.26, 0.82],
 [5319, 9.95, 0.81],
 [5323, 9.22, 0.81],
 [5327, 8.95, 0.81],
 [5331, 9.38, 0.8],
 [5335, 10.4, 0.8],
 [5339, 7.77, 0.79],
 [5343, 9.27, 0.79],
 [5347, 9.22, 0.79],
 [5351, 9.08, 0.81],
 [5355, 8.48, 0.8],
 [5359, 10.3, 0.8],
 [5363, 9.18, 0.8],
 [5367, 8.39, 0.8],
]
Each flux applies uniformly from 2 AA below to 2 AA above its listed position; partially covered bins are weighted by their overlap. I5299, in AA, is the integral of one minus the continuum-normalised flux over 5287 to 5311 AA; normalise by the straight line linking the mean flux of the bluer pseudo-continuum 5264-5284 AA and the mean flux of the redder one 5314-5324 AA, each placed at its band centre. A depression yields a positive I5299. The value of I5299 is 0.1 AA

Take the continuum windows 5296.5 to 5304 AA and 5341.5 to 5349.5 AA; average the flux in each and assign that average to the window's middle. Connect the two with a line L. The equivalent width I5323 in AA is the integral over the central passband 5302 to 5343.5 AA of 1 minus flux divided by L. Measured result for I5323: -2.0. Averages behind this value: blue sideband 8.78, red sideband 9.23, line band 9.44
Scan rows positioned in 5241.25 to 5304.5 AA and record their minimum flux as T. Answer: 7.21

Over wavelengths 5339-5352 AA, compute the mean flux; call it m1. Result 8.98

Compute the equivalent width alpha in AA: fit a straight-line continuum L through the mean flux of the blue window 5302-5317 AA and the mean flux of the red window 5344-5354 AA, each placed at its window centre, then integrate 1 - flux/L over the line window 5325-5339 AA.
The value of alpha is 0.1 AA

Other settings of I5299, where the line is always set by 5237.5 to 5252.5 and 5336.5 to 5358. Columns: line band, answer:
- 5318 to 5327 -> -0.3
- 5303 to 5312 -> -0.7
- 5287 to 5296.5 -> -0.2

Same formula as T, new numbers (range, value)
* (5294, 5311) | 8.25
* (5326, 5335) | 8.95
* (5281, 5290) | 9.03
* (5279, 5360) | 7.77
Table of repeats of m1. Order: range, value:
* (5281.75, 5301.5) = 9.33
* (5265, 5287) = 9.49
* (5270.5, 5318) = 9.4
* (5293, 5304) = 9.39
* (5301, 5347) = 9.42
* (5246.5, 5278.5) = 9.33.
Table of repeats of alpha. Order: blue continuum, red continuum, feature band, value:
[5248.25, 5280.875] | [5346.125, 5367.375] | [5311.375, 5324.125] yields -0.4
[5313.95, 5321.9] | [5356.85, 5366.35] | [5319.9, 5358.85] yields 1.6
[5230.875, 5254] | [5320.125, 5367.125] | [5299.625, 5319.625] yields -0.5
